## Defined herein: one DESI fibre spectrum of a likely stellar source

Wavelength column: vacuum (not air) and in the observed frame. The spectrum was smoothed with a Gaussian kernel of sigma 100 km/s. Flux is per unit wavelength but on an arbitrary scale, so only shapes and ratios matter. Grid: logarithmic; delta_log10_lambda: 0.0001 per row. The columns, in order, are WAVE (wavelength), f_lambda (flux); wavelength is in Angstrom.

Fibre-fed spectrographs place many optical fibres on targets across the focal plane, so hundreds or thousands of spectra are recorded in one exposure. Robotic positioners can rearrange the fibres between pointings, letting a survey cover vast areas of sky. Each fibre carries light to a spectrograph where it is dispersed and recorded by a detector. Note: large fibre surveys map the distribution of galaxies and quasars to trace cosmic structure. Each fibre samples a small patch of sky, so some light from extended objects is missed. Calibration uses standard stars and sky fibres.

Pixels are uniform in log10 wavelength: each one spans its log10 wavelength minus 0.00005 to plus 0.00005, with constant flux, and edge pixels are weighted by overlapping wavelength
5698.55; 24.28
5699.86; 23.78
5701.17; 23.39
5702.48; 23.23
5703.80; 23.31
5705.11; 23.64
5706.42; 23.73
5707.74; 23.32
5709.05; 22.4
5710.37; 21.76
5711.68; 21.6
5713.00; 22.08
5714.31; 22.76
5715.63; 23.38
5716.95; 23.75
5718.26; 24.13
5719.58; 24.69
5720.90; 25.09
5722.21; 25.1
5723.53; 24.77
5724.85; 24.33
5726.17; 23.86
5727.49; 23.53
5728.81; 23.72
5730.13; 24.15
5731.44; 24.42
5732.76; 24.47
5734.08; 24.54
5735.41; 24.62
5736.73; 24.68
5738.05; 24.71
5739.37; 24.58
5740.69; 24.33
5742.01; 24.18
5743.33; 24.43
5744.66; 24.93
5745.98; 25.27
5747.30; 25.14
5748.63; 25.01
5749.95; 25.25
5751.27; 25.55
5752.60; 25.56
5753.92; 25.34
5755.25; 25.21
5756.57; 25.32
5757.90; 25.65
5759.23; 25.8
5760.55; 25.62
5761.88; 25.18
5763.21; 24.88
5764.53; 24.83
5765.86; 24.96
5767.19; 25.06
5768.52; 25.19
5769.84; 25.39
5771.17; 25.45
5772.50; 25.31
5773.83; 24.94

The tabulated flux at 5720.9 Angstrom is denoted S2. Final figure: 25.09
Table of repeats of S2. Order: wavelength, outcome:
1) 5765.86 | 24.96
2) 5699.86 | 23.78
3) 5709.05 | 22.4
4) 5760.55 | 25.62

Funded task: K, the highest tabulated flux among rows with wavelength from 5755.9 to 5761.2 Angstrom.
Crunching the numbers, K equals 25.8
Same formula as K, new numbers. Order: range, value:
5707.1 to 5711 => 23.32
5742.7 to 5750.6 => 25.27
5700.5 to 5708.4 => 23.73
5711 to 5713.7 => 22.08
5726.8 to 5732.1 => 24.42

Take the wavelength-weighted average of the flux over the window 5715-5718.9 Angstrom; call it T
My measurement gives 23.8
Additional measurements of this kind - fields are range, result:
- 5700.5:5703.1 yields 23.4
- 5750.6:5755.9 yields 25.4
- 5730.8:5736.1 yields 24.5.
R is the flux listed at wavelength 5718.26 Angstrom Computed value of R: 24.13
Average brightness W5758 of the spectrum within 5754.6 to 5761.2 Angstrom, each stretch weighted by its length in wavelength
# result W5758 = 25.5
